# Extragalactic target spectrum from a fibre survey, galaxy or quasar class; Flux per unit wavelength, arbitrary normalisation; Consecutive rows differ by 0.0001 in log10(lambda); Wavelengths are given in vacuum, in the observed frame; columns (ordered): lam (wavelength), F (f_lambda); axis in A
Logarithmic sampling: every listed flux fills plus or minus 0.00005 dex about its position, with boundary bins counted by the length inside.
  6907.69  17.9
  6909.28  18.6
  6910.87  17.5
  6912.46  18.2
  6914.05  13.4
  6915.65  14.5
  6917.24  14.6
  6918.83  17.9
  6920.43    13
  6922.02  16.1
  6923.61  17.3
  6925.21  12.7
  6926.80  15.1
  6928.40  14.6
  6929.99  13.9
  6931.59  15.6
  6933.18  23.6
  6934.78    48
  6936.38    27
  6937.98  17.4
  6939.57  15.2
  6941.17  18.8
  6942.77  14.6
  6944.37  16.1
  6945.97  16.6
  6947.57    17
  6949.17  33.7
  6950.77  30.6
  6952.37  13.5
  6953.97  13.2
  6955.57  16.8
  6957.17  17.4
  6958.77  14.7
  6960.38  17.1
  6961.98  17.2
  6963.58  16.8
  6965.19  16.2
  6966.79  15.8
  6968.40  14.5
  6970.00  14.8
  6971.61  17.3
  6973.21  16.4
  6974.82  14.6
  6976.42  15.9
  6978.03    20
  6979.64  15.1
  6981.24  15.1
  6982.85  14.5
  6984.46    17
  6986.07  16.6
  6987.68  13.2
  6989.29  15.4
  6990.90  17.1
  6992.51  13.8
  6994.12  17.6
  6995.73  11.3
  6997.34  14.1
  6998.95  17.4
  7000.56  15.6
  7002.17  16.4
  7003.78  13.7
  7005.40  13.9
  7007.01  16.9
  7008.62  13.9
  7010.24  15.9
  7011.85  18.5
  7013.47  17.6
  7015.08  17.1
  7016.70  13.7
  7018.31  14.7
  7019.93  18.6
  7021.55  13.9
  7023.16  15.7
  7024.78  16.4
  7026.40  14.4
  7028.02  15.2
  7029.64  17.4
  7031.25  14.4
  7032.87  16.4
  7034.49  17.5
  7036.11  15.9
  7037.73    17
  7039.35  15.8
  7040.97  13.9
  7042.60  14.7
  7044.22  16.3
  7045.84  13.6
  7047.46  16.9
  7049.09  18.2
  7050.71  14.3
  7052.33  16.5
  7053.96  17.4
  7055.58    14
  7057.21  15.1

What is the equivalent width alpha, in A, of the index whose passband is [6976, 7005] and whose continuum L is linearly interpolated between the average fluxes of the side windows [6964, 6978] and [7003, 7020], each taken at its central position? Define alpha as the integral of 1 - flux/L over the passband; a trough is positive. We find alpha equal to 0.6 A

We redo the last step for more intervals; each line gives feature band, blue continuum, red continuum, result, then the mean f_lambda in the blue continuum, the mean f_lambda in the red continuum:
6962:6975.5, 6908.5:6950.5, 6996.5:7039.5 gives 1.2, 18.7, 15.9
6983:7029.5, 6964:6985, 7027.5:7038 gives 1.6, 15.9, 16.3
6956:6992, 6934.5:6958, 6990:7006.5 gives 3.2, 20.5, 15.1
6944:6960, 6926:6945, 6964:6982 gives -0.6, 20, 16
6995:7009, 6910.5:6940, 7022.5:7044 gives 1.4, 18.2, 15.8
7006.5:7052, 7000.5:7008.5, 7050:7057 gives -1.6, 15.2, 15.5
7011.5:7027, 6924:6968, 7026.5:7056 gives 0.5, 18.8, 15.8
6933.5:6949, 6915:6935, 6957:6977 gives -4.5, 17.4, 16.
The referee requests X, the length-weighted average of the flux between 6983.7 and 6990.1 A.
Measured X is 15.5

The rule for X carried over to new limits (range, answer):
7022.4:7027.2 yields 15.5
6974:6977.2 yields 15.3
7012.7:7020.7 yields 16.3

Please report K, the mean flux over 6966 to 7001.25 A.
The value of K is 15.6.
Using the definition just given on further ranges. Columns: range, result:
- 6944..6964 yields 18.6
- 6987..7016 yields 15.5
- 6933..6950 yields 22.5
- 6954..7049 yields 15.8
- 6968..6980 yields 16.2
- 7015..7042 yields 15.7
